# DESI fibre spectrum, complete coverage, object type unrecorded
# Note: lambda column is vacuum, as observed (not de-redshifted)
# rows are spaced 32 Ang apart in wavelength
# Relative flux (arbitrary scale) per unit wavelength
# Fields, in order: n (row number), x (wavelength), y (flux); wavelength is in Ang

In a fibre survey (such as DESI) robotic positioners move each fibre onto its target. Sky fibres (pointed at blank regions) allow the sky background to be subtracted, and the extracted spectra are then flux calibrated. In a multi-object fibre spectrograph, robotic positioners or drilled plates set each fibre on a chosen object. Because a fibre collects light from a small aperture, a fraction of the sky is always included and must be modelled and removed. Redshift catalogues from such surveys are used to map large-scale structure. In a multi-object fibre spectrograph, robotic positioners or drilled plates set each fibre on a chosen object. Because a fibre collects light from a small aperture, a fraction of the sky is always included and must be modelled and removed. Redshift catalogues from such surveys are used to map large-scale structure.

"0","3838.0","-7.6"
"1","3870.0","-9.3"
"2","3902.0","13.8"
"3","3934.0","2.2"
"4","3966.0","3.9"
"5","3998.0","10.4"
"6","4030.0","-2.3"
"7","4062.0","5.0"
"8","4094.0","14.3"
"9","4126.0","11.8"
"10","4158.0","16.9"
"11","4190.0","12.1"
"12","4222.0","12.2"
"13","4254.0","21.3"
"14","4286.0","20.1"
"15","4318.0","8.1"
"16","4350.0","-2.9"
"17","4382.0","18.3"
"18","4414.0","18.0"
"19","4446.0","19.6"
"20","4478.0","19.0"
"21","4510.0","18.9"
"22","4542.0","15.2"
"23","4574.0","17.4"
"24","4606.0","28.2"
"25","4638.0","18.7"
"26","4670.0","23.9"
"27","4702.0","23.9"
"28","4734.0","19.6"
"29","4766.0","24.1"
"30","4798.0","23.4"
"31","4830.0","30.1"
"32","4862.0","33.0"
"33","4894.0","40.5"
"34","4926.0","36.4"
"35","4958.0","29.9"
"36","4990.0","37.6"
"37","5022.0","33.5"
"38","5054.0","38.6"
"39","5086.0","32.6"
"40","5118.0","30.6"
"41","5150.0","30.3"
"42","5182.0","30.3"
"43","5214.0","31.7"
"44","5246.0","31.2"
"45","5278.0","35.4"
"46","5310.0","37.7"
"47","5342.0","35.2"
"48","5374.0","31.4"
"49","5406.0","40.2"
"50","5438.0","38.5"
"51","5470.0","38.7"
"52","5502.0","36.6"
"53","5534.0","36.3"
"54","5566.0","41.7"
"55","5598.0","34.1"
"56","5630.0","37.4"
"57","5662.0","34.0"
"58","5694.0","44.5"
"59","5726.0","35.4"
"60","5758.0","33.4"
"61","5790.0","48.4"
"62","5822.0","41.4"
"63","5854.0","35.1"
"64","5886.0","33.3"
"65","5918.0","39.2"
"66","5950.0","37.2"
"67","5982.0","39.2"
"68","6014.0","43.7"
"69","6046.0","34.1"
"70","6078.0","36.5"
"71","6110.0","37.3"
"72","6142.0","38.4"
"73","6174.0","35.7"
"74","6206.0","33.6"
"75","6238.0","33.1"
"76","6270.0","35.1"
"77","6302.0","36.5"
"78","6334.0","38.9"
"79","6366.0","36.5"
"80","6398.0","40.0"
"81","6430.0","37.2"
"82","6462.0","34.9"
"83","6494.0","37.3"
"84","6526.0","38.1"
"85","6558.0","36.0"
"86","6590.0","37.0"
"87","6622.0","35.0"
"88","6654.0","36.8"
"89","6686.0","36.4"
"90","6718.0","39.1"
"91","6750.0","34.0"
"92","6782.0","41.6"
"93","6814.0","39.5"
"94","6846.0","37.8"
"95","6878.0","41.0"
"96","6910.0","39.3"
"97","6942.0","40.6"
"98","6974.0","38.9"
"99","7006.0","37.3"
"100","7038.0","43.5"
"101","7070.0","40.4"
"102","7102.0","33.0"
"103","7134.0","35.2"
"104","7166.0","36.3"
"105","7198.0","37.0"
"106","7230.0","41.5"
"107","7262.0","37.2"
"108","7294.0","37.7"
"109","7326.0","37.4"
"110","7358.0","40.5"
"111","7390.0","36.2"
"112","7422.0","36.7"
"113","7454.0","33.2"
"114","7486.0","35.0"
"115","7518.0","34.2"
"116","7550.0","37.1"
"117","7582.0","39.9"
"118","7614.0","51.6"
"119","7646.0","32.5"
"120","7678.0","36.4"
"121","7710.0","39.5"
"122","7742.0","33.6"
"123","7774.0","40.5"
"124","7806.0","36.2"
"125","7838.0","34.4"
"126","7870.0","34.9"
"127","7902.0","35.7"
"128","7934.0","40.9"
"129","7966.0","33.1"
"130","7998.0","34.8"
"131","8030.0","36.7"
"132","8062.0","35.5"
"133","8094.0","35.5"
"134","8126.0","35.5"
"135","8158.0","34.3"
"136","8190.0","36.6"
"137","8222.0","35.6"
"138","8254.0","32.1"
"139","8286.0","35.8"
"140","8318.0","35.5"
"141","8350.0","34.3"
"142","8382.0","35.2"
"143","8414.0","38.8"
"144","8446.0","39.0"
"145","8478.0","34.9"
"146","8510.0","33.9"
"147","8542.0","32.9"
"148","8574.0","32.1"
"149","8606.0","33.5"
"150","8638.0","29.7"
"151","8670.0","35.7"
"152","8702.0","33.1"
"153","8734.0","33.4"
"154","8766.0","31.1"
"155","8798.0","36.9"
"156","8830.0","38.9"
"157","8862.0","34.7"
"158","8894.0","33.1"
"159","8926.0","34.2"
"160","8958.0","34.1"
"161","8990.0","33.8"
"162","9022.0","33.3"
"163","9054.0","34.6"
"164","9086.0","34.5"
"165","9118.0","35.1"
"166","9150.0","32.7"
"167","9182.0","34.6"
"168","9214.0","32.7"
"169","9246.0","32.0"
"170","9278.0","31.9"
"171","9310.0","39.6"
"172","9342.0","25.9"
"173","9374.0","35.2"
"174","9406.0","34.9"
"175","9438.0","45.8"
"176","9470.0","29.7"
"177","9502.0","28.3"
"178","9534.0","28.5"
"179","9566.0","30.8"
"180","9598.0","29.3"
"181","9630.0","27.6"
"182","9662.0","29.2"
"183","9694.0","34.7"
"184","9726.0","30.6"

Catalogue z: 0.21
